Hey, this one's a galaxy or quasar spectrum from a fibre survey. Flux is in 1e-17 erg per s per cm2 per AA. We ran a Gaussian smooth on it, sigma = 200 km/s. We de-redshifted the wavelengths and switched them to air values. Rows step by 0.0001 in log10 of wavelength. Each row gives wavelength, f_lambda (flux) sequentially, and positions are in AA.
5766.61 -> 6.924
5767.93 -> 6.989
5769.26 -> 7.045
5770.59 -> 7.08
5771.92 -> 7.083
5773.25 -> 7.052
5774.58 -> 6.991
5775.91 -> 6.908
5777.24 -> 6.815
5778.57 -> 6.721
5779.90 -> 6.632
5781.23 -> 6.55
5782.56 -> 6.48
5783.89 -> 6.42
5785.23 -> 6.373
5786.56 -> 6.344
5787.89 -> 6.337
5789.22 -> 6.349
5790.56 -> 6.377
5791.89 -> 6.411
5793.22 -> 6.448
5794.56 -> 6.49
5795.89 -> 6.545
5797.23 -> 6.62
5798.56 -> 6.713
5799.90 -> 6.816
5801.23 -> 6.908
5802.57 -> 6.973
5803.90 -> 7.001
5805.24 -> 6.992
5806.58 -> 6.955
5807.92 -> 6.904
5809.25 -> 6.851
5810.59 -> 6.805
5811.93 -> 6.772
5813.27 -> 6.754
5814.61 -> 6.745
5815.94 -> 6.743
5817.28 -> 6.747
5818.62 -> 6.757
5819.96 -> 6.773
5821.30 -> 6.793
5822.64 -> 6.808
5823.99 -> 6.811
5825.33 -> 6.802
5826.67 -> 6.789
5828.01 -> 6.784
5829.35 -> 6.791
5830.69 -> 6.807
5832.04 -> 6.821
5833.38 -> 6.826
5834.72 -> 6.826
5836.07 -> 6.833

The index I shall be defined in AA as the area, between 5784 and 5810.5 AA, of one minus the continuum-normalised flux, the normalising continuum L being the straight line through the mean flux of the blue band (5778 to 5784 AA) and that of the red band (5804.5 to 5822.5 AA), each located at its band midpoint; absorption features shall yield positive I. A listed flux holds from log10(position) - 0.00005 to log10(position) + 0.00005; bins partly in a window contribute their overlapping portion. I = 0.18 AA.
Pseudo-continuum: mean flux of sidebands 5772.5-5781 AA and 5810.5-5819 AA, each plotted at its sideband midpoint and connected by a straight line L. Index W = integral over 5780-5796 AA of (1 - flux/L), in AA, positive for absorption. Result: 0.9 AA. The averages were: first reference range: 6.84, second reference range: 6.76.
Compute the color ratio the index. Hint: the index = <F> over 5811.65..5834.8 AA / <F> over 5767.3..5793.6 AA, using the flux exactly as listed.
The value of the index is 1.0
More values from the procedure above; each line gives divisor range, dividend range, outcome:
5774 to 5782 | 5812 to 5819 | 1.00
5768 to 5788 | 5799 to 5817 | 1.02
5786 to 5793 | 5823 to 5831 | 1.07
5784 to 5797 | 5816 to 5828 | 1.06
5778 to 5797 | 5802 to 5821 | 1.06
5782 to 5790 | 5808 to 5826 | 1.06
